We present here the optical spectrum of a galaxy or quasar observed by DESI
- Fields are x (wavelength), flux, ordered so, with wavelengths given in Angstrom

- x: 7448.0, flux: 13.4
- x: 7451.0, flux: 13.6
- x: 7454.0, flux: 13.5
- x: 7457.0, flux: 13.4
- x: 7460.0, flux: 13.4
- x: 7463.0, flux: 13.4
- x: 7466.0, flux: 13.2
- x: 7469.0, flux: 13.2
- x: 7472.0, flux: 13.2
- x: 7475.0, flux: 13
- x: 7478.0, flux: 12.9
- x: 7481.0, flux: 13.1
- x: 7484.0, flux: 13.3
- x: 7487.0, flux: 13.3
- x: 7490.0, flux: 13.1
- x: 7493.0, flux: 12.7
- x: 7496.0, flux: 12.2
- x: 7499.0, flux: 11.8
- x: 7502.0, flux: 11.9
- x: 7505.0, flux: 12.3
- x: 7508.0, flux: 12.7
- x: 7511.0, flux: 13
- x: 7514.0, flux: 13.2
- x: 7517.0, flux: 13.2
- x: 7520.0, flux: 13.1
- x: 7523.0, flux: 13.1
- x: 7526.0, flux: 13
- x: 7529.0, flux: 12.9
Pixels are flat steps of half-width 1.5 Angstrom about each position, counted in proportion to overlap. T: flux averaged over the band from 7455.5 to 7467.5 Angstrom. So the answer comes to 13.3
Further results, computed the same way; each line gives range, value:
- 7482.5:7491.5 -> 13.2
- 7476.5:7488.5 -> 13.2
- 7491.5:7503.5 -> 12.2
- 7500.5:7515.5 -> 12.6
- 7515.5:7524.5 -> 13.1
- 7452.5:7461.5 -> 13.4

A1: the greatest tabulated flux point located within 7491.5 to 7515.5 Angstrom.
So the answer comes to 13.2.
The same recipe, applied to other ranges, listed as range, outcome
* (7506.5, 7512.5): 13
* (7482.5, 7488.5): 13.3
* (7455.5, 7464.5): 13.4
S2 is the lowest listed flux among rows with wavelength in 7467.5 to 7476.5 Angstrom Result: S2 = 13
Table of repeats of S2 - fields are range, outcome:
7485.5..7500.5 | 11.8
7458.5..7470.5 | 13.2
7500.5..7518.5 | 11.9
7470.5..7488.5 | 12.9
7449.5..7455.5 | 13.5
